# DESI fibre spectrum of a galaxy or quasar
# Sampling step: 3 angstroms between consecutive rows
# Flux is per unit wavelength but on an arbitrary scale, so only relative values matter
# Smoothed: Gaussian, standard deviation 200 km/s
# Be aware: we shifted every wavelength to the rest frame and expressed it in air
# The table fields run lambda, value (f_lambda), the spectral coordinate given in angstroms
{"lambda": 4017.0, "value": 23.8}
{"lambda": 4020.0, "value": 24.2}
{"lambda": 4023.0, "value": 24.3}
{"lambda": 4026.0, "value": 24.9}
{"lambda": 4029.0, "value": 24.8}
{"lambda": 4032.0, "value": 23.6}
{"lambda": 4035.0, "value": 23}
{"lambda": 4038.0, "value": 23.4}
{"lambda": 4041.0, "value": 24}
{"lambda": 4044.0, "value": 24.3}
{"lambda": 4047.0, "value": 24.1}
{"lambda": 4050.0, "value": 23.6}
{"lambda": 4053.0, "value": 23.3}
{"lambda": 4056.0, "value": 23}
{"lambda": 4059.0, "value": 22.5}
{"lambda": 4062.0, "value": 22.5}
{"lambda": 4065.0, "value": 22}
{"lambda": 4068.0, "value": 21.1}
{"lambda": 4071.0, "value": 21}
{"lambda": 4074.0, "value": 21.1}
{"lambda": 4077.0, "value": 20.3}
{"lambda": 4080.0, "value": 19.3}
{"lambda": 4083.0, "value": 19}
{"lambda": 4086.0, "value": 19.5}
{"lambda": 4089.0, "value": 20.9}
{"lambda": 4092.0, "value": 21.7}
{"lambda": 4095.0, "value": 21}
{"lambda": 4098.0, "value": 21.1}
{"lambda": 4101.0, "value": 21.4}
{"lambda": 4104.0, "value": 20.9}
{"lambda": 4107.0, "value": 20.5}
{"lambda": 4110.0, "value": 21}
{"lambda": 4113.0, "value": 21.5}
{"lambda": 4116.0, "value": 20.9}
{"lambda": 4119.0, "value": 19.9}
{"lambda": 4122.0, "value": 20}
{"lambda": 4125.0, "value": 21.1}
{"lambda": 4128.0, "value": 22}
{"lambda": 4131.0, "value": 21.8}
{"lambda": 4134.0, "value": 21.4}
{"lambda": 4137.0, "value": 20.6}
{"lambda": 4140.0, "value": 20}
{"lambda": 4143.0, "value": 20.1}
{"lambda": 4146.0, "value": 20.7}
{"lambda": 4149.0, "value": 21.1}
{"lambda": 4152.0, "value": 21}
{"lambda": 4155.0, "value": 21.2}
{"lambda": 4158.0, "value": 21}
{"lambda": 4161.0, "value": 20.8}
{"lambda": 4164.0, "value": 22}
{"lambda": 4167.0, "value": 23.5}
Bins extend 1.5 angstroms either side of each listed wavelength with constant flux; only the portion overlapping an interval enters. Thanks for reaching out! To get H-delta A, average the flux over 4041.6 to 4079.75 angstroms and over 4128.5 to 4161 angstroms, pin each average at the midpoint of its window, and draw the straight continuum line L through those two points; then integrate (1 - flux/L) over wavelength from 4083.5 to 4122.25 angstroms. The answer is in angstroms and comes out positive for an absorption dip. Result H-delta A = 1.5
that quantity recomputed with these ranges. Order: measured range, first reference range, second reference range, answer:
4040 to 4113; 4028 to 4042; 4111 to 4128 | 2.2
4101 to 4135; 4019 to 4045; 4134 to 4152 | 0.6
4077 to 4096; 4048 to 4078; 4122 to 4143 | 1.3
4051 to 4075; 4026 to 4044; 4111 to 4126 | 0.7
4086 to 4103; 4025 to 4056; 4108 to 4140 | 0.7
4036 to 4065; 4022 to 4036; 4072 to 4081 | -1.2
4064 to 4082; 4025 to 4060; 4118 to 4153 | 1.6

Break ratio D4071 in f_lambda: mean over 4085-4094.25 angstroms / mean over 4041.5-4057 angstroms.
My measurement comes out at 0.88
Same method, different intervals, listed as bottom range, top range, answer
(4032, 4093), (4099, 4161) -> 0.95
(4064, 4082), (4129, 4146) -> 1.00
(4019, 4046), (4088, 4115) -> 0.88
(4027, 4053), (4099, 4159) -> 0.88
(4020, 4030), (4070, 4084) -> 0.82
